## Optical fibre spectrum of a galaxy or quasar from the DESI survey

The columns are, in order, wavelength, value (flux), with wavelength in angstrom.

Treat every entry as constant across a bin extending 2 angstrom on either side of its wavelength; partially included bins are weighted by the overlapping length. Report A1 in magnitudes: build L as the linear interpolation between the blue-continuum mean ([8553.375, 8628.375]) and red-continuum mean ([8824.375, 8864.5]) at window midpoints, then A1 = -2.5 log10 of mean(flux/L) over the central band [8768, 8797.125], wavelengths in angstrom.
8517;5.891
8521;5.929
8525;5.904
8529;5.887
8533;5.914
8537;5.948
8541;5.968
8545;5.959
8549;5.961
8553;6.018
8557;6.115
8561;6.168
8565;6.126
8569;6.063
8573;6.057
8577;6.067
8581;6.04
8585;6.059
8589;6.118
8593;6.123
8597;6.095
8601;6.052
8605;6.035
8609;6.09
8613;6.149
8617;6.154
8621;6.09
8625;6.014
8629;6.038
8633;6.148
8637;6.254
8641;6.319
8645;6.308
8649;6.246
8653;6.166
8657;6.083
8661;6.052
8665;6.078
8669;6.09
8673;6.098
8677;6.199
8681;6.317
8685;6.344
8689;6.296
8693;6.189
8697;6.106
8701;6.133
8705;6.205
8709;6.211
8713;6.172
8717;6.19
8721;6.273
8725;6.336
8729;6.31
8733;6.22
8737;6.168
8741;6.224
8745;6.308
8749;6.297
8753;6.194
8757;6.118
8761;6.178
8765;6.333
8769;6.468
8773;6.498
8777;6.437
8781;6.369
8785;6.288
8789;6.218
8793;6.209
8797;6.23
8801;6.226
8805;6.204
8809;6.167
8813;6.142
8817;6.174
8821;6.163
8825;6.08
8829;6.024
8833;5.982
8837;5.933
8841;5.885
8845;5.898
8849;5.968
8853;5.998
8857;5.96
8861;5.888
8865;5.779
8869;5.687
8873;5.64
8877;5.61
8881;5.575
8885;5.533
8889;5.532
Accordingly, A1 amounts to -0.06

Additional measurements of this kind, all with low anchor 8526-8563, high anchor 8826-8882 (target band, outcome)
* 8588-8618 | -0.02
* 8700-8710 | -0.05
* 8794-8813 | -0.06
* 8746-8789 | -0.07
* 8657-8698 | -0.04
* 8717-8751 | -0.06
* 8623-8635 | -0.02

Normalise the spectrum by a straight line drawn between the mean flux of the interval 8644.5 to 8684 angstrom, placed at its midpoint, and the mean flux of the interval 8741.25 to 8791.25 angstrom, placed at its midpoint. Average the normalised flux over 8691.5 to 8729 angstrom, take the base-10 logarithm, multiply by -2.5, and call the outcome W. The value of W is 0.00 mag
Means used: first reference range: 6.16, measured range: 6.21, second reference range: 6.31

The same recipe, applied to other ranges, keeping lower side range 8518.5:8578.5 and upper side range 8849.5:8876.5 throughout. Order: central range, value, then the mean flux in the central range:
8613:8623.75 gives -0.03 mag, 6.12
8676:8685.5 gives -0.06 mag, 6.29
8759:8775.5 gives -0.09 mag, 6.37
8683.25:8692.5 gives -0.07 mag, 6.3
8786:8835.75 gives -0.05 mag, 6.15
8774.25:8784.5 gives -0.09 mag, 6.39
